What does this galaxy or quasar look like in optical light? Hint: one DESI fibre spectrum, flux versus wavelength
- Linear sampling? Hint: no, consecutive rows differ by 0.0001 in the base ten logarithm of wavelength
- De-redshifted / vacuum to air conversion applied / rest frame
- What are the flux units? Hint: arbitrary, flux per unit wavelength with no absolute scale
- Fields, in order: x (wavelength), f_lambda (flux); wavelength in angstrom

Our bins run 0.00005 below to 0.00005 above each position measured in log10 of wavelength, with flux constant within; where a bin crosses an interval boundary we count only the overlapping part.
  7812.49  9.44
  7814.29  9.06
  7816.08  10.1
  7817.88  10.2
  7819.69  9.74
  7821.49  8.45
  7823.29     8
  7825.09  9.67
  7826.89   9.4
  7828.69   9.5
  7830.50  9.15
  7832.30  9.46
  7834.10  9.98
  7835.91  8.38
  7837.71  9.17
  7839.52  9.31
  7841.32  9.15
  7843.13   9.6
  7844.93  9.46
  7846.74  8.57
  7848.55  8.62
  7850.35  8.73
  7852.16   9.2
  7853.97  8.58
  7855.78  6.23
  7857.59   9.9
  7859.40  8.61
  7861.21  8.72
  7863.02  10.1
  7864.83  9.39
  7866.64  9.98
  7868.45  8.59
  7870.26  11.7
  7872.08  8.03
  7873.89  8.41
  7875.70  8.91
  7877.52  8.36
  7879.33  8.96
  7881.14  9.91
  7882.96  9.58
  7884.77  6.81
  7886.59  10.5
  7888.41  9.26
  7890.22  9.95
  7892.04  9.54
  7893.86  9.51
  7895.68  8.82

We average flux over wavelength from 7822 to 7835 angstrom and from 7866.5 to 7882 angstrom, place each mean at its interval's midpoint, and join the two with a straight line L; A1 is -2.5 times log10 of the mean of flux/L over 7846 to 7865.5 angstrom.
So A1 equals 0.05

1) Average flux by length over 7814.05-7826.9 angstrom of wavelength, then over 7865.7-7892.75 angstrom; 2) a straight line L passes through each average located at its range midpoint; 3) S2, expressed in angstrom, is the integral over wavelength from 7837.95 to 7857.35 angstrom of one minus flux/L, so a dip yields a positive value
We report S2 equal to 1.03 angstrom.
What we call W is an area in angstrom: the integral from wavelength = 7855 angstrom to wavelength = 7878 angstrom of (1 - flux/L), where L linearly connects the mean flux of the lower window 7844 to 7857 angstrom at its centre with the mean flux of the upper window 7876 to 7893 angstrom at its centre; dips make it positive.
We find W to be -0.5 angstrom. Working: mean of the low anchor 8.52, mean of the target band 9.02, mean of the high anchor 9.2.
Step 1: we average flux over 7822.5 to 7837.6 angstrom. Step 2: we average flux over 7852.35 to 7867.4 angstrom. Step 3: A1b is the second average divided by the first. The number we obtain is 0.97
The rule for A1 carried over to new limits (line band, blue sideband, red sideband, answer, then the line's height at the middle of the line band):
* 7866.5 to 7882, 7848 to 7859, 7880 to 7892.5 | -0.01 mag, 9.06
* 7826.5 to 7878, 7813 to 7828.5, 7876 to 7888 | 0.01 mag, 9.18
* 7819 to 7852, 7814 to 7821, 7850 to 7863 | 0.01 mag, 9.25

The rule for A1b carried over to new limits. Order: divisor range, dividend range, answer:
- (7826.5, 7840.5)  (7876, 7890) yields 0.98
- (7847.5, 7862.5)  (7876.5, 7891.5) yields 1.07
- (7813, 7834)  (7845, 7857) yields 0.90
